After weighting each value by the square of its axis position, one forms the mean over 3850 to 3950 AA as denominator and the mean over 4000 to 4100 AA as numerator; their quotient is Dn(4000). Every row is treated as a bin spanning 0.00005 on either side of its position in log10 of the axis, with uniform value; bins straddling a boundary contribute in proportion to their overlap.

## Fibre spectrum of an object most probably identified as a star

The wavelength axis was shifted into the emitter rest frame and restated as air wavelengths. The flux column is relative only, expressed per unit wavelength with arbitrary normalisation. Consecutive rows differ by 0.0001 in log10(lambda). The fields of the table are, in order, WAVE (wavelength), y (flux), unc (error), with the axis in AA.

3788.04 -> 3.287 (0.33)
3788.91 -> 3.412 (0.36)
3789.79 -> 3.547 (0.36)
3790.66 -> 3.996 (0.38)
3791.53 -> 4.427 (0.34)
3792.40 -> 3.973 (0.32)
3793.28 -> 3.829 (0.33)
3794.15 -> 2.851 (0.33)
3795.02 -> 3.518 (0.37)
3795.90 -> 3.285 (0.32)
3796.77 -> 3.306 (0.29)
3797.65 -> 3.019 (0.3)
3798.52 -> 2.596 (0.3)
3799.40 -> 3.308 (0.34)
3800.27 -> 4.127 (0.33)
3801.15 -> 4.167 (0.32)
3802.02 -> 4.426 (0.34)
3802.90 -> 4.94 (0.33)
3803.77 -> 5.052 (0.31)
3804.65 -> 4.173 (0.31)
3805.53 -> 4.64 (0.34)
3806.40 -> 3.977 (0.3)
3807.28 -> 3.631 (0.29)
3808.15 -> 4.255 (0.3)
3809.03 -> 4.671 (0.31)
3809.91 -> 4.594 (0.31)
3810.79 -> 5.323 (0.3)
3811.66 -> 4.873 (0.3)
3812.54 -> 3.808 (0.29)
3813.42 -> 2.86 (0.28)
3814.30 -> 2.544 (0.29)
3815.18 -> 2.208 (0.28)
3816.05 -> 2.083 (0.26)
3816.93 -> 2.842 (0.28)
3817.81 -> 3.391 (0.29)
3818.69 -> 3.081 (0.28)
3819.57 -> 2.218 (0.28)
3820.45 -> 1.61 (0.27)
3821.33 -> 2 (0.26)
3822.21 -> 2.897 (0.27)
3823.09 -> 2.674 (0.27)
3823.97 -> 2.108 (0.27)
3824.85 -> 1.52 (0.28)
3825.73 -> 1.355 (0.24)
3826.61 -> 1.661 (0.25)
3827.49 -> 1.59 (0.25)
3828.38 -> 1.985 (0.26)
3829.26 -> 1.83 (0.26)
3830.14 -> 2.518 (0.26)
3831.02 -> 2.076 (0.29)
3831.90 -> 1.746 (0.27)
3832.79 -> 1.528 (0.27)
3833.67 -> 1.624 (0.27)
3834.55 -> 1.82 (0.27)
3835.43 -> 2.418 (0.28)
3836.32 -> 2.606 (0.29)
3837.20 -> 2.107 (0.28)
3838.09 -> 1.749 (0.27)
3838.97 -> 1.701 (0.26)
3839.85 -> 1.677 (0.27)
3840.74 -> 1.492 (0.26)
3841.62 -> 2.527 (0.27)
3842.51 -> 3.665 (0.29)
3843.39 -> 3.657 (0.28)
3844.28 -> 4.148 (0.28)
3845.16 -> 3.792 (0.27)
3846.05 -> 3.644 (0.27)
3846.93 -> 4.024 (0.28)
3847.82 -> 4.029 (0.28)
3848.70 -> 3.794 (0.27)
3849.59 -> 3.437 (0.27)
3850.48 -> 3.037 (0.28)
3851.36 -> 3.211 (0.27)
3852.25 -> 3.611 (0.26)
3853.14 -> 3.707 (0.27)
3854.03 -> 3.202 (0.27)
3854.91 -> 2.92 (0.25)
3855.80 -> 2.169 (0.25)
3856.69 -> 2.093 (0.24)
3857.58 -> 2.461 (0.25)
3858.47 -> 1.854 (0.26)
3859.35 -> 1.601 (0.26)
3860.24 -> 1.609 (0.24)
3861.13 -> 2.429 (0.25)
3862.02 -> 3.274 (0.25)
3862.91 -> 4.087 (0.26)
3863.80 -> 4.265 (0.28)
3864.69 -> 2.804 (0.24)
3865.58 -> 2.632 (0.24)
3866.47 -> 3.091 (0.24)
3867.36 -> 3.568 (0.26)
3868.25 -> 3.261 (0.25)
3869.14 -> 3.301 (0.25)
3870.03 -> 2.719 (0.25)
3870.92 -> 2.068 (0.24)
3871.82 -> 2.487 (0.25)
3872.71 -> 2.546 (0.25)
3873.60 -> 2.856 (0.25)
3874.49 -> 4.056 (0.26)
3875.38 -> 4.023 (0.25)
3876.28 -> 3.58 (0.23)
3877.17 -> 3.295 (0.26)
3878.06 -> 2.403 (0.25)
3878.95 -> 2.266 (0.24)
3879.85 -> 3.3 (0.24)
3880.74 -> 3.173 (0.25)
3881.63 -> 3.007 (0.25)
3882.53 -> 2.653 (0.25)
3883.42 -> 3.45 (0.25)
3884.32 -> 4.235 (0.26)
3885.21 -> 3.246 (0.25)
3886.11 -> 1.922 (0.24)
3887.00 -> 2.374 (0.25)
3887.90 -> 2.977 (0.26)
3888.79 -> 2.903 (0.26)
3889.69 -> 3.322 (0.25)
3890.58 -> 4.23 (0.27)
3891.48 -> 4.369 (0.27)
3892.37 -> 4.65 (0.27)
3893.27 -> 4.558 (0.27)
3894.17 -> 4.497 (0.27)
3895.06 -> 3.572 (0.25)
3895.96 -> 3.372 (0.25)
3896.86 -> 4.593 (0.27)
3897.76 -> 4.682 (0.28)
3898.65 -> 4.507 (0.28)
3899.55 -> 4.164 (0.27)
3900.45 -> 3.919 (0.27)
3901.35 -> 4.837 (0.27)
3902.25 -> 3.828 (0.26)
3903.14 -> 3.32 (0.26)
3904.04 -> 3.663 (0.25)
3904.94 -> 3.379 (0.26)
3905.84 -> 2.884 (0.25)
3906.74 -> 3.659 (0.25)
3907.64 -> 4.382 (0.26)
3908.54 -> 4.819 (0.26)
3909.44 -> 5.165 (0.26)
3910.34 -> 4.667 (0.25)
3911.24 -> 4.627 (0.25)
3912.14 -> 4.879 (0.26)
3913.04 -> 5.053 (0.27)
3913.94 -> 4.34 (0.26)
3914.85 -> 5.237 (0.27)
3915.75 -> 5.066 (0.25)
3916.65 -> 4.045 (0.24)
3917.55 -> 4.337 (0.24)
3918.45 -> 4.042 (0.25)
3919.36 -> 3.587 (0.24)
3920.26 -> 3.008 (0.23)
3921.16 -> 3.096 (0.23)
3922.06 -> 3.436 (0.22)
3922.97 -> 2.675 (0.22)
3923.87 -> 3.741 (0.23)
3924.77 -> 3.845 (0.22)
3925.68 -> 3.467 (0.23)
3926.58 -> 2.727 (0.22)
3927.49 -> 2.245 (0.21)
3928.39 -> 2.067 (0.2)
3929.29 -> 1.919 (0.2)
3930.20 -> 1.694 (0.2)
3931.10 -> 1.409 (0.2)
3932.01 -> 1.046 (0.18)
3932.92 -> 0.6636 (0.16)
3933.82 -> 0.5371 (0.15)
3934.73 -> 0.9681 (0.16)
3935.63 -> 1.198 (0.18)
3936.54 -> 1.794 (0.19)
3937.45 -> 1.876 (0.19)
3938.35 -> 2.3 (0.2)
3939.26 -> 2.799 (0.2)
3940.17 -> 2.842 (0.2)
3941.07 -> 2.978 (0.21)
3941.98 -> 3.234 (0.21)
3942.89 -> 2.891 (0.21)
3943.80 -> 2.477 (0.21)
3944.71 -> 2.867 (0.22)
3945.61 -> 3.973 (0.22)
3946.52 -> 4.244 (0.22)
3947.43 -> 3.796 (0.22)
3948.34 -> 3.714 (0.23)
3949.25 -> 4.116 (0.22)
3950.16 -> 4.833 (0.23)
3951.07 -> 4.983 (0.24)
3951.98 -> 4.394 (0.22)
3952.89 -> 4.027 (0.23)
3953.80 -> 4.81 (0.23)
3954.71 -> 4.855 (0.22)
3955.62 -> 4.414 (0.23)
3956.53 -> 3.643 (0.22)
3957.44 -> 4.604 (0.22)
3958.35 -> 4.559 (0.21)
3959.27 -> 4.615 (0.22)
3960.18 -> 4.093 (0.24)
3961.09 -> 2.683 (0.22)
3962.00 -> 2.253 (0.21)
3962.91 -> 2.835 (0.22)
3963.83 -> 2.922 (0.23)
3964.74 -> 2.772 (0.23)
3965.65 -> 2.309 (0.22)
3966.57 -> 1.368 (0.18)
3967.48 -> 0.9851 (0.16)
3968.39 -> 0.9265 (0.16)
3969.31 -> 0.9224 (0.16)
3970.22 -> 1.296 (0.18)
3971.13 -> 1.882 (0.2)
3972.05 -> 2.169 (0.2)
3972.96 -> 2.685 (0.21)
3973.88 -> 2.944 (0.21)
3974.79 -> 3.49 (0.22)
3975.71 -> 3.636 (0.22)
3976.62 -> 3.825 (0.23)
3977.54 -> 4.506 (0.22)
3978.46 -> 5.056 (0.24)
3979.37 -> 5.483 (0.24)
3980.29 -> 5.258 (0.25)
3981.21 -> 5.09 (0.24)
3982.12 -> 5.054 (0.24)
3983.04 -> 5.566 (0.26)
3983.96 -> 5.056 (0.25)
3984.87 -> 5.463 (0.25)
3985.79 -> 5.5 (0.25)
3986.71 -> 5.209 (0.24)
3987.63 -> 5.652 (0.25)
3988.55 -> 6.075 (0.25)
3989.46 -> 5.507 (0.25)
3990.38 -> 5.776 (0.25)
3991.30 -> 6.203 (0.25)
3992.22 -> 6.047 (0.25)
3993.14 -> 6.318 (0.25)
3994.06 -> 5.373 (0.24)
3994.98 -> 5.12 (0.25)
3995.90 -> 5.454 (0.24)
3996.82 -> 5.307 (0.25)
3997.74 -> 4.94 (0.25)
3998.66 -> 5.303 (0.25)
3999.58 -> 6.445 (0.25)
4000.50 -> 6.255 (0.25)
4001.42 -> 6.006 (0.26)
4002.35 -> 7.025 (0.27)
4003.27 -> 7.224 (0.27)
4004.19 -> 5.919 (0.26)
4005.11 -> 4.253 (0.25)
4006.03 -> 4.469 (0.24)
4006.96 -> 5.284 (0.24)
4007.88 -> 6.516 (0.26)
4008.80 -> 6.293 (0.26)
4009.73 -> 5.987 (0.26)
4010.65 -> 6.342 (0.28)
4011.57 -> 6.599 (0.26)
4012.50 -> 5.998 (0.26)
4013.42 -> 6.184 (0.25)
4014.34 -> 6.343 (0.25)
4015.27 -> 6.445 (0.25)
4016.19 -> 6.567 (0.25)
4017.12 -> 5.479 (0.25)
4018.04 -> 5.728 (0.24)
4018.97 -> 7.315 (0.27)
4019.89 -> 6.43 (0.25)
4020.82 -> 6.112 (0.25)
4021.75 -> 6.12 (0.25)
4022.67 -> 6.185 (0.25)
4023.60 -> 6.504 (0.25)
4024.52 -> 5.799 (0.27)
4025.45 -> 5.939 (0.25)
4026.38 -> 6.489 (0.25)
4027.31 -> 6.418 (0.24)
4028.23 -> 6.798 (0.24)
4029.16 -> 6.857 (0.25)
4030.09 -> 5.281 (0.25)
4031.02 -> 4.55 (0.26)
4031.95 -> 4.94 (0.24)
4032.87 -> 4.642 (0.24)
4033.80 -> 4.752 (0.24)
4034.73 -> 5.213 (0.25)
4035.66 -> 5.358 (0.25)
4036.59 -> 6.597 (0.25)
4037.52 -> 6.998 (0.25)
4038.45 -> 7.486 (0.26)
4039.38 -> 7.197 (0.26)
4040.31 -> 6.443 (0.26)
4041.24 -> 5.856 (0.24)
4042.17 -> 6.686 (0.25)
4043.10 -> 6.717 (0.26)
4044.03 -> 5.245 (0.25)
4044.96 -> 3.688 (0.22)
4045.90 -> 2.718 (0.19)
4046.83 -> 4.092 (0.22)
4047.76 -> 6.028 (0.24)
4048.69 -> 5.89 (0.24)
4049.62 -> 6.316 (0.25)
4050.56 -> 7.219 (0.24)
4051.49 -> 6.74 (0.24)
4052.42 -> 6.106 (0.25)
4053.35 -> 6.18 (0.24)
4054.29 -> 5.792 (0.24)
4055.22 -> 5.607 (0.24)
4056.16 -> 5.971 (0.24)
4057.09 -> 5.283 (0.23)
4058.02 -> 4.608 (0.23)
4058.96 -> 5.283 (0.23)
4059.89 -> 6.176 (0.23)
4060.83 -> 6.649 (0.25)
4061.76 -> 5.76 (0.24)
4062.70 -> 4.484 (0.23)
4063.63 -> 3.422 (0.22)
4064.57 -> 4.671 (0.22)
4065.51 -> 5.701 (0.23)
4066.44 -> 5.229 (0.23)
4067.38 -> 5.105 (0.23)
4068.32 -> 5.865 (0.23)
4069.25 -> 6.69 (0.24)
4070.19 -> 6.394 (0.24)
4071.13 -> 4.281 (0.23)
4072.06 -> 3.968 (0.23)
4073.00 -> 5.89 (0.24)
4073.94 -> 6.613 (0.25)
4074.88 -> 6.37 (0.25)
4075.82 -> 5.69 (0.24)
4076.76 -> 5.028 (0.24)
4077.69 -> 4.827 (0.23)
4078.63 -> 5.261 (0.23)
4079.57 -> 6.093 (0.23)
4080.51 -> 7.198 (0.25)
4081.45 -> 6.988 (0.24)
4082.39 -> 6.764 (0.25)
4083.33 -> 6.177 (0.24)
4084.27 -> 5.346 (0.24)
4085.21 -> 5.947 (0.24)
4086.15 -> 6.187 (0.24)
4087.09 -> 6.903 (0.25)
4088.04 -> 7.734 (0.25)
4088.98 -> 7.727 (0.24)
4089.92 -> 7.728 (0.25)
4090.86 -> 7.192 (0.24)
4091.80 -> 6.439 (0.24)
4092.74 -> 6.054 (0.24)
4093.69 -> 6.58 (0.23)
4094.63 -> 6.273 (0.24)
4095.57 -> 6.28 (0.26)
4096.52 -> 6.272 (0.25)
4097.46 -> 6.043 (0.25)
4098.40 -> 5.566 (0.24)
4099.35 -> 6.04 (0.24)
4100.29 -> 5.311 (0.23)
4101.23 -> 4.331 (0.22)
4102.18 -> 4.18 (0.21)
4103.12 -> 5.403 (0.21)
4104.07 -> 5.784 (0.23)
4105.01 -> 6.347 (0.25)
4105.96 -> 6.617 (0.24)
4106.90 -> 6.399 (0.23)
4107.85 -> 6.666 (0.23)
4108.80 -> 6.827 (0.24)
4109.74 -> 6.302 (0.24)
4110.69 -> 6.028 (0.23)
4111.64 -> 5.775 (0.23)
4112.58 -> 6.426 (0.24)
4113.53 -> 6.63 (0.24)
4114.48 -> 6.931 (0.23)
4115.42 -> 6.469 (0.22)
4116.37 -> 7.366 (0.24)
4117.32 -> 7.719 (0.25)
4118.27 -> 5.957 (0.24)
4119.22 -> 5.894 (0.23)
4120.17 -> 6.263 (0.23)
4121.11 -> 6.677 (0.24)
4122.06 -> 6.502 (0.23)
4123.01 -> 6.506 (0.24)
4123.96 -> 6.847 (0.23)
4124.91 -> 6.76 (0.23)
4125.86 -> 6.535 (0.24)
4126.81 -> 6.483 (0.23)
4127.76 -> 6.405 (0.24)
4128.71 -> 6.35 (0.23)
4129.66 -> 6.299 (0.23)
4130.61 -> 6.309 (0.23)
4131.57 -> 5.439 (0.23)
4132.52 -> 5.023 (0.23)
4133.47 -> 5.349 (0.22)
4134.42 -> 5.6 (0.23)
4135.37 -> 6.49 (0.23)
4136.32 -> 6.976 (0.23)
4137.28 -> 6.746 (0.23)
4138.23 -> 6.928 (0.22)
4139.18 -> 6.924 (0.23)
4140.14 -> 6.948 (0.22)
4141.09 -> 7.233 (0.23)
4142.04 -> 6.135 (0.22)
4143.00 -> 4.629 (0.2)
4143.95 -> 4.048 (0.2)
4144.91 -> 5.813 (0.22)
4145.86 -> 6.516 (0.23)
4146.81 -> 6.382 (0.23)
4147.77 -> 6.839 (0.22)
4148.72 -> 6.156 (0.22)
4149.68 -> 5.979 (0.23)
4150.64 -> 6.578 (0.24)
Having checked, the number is 1.98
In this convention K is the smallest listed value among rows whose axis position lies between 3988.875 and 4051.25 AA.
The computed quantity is 2.718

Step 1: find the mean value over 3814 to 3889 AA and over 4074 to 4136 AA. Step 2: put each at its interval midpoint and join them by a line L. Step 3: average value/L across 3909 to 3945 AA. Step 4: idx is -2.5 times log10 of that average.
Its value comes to 0.227 mag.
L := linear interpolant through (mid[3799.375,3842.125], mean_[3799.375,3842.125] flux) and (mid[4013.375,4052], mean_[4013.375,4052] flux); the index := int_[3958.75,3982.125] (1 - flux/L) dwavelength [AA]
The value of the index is 9.1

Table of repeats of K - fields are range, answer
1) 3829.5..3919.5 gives 1.492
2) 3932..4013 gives 0.5371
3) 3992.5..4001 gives 4.94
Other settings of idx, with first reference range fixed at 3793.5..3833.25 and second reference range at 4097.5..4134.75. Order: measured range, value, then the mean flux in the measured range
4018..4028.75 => -0.21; 6.34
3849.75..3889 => 0.23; 2.95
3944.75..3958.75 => 0.05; 4.29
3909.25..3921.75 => -0.06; 4.34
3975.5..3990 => -0.07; 5.15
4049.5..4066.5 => -0.01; 5.64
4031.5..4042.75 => -0.13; 6.03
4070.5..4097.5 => -0.07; 6.21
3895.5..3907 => 0.02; 3.91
